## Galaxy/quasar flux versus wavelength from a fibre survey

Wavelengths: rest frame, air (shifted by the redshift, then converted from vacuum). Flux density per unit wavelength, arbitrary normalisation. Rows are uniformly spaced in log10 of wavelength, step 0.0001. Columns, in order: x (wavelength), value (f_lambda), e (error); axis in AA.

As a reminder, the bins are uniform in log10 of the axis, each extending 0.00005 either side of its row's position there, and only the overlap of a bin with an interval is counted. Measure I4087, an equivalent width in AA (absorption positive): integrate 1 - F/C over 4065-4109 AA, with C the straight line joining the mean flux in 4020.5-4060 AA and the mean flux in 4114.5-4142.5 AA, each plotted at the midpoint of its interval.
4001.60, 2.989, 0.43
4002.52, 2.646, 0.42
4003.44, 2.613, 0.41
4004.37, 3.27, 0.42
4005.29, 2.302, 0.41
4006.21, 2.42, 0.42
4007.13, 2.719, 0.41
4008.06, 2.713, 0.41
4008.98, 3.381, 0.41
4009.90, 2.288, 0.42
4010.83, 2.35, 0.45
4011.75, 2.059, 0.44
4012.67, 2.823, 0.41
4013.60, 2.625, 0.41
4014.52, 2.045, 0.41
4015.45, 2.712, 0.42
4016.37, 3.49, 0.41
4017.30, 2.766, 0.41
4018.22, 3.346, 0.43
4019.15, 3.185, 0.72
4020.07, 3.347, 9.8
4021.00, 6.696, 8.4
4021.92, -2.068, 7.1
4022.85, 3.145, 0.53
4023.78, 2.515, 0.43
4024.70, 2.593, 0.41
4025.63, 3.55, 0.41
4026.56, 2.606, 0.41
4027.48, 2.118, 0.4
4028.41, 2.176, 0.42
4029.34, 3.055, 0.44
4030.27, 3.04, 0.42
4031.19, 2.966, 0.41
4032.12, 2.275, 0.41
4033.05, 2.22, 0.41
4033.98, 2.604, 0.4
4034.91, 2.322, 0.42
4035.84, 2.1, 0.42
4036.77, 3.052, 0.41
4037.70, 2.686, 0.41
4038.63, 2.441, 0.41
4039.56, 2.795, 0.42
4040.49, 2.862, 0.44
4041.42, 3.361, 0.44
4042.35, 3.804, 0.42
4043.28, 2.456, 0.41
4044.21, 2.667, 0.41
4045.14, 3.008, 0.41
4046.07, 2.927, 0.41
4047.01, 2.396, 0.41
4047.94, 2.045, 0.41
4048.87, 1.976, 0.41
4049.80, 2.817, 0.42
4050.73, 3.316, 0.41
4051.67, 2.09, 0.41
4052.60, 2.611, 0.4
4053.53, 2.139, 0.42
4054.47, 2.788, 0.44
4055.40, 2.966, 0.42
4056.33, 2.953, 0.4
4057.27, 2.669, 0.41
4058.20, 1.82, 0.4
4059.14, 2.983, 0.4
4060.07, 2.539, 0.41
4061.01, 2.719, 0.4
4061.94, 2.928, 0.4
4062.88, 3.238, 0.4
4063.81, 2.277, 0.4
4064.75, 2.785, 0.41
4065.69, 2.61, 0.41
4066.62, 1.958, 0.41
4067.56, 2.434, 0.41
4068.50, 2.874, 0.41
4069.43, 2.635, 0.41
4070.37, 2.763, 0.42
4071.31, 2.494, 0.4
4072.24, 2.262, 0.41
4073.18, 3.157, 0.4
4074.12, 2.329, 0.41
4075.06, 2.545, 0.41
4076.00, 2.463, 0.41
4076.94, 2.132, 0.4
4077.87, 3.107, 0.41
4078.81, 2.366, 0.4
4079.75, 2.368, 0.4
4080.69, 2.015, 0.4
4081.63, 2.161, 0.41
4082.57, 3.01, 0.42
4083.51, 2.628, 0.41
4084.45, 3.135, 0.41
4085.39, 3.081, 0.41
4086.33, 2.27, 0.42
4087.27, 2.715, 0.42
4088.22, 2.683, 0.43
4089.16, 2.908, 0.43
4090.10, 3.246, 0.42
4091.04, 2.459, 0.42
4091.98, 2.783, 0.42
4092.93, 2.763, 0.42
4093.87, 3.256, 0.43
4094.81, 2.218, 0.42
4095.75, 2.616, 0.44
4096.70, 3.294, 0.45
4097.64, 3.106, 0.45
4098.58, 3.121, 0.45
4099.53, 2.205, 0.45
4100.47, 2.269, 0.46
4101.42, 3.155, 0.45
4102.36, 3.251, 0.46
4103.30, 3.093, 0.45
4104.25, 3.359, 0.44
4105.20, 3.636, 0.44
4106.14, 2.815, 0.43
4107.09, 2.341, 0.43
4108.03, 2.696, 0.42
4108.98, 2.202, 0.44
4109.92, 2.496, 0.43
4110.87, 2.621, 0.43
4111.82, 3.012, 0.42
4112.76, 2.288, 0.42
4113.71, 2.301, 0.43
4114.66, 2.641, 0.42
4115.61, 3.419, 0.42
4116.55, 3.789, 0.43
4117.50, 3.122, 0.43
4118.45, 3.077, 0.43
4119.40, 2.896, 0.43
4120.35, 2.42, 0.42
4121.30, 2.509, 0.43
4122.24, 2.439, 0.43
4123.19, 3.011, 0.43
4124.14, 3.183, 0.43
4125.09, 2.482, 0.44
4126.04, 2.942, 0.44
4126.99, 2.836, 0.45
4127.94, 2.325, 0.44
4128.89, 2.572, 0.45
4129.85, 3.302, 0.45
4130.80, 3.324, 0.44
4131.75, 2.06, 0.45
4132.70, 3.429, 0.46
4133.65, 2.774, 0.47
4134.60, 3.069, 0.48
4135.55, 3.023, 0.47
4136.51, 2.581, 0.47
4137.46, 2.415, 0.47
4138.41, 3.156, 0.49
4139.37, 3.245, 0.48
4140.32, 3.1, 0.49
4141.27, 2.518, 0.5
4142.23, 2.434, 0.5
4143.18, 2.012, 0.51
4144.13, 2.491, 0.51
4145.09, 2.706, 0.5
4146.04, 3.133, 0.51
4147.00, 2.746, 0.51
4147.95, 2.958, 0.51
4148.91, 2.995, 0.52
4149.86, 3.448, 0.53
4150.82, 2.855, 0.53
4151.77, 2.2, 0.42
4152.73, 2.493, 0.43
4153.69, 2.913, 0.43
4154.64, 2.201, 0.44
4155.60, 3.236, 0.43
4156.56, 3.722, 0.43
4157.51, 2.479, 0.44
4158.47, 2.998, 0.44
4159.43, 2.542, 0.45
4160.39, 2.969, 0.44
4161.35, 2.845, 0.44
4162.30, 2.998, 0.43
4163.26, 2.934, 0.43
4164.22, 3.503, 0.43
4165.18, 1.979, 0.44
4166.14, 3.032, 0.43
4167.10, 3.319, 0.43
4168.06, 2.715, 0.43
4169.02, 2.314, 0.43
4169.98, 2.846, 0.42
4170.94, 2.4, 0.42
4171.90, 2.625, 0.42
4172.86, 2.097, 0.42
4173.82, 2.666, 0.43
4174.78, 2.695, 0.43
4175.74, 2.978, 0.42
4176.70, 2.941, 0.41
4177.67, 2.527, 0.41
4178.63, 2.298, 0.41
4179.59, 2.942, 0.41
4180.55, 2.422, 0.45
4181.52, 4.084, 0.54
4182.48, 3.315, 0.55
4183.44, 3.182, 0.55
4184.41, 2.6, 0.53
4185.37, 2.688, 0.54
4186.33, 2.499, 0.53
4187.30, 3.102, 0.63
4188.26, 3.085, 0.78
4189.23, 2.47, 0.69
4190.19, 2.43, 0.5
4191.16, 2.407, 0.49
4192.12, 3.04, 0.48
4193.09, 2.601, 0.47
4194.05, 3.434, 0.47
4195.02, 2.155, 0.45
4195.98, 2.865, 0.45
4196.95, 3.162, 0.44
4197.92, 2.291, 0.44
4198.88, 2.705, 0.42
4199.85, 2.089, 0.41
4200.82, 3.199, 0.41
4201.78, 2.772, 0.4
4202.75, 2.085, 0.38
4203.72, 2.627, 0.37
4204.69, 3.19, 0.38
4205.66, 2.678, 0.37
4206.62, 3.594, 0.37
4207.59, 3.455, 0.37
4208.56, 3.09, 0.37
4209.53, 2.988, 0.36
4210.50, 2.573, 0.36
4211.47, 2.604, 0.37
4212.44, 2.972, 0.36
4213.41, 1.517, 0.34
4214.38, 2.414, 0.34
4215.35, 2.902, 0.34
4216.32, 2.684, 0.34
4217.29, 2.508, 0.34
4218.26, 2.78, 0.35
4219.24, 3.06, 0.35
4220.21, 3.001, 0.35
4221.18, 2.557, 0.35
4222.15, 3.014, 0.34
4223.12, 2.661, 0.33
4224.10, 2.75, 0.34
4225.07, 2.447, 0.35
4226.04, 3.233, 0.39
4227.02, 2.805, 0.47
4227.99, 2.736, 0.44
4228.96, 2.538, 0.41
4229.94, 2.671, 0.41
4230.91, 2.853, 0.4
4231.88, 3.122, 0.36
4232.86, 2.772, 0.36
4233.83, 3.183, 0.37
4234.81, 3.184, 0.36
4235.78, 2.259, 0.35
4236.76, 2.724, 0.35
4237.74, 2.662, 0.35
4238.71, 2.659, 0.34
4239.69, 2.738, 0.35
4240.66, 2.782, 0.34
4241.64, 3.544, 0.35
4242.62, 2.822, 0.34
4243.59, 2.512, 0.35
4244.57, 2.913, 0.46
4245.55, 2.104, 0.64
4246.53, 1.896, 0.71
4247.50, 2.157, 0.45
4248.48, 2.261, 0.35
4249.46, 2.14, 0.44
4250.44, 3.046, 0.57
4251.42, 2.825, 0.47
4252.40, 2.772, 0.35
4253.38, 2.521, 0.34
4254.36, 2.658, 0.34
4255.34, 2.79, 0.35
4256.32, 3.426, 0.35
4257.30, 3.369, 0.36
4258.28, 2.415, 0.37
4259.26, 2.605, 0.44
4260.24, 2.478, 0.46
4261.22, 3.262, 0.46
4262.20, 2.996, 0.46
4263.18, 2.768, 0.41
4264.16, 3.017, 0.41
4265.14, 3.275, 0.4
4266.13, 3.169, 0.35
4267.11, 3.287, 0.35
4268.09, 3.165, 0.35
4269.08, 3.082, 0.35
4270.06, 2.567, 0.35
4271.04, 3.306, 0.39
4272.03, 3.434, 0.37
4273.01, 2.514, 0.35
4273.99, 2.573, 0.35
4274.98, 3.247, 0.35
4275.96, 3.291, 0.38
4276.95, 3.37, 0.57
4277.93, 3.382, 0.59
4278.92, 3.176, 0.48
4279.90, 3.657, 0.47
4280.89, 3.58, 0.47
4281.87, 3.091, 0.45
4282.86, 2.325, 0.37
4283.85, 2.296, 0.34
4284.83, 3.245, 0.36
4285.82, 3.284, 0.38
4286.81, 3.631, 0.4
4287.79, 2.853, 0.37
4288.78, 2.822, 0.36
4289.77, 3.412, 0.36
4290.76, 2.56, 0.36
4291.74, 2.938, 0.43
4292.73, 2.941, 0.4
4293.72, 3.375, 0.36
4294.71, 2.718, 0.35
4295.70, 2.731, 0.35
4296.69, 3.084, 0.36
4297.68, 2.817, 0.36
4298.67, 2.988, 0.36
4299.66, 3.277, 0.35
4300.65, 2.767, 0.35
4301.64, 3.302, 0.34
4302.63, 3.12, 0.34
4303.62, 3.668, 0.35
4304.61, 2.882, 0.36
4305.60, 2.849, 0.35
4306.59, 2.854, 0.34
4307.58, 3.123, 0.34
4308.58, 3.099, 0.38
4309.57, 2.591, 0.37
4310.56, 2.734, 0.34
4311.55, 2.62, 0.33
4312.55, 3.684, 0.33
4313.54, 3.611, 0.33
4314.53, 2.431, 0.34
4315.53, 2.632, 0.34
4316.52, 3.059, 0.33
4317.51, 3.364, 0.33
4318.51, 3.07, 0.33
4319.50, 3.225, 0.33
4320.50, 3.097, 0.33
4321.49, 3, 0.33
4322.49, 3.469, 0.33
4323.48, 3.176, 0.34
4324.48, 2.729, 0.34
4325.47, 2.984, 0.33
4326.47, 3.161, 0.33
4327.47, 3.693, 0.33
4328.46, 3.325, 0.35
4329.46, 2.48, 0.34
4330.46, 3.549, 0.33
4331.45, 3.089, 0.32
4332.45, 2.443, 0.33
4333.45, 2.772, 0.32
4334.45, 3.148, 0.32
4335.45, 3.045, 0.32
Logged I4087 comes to 1.0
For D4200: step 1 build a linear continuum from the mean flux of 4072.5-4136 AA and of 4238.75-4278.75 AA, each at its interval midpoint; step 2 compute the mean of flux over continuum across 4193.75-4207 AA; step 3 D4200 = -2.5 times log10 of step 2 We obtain 0.03 mag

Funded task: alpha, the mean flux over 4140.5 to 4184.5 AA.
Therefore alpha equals 2.79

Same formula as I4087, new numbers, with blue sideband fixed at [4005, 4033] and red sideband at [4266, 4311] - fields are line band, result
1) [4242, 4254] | 1.94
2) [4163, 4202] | 1.96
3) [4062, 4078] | 1.03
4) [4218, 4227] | 0.39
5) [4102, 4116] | 0.07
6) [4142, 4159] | 0.52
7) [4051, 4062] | 0.60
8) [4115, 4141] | -0.55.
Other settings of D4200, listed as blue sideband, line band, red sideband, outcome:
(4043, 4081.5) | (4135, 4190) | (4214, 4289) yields -0.028 mag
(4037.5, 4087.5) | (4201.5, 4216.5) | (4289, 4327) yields 0.043 mag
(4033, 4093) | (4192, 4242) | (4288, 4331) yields 0.043 mag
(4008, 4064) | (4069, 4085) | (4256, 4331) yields 0.077 mag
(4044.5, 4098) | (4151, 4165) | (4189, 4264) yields -0.055 mag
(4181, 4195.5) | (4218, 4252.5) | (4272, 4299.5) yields 0.087 mag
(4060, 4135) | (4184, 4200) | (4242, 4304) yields 0.060 mag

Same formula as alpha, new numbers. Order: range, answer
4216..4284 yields 2.85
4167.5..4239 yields 2.76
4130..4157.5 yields 2.83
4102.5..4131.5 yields 2.84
